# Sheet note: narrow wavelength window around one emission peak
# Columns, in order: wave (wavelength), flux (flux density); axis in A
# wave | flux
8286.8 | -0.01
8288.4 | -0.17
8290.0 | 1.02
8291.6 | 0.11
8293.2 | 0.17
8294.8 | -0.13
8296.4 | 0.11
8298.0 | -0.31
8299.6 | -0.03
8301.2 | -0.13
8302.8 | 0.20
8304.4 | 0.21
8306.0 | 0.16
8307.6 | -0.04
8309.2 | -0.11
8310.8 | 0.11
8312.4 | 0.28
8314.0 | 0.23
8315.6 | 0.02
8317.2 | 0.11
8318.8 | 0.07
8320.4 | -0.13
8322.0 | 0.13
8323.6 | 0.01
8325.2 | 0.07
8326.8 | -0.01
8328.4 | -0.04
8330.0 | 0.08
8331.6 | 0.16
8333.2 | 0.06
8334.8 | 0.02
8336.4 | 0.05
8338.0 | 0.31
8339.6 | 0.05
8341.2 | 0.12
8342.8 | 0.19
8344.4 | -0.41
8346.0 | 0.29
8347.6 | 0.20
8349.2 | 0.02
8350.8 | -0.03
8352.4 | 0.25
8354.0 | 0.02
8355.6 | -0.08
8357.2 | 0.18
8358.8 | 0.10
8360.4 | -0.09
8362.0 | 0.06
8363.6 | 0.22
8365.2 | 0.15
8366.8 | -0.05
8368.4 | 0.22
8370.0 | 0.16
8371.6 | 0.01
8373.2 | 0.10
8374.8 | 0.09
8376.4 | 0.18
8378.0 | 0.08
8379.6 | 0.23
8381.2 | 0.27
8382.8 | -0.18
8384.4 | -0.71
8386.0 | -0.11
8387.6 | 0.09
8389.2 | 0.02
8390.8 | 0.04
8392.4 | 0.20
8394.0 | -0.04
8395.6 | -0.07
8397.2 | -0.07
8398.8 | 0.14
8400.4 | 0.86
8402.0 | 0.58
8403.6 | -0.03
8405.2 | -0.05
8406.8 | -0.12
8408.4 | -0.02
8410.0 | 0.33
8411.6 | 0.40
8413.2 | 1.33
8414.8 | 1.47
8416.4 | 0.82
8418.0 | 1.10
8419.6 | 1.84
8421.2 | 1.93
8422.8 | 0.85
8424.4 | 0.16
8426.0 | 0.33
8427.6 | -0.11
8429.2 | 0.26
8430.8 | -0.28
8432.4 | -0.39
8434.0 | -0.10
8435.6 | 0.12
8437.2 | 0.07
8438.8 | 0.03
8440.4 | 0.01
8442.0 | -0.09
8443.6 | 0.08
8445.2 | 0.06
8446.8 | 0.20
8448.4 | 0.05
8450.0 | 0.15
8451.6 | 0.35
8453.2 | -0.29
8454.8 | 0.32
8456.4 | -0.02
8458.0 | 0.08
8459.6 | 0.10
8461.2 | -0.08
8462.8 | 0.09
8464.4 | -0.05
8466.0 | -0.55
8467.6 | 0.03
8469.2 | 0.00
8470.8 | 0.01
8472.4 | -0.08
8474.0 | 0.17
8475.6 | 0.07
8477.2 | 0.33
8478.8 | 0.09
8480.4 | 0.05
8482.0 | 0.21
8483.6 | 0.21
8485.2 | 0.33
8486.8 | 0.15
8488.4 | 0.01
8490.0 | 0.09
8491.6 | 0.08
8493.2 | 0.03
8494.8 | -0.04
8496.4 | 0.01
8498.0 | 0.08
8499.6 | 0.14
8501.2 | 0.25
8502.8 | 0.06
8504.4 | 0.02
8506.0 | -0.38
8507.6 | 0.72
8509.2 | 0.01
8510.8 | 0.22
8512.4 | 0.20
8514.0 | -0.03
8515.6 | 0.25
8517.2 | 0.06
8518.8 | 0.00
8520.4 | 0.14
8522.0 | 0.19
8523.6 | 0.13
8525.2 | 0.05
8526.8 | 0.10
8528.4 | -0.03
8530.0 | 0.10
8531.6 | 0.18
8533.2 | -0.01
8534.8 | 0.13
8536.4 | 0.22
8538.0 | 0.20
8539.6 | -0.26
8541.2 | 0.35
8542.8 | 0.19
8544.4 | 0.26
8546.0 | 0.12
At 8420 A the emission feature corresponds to [O II] 3727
